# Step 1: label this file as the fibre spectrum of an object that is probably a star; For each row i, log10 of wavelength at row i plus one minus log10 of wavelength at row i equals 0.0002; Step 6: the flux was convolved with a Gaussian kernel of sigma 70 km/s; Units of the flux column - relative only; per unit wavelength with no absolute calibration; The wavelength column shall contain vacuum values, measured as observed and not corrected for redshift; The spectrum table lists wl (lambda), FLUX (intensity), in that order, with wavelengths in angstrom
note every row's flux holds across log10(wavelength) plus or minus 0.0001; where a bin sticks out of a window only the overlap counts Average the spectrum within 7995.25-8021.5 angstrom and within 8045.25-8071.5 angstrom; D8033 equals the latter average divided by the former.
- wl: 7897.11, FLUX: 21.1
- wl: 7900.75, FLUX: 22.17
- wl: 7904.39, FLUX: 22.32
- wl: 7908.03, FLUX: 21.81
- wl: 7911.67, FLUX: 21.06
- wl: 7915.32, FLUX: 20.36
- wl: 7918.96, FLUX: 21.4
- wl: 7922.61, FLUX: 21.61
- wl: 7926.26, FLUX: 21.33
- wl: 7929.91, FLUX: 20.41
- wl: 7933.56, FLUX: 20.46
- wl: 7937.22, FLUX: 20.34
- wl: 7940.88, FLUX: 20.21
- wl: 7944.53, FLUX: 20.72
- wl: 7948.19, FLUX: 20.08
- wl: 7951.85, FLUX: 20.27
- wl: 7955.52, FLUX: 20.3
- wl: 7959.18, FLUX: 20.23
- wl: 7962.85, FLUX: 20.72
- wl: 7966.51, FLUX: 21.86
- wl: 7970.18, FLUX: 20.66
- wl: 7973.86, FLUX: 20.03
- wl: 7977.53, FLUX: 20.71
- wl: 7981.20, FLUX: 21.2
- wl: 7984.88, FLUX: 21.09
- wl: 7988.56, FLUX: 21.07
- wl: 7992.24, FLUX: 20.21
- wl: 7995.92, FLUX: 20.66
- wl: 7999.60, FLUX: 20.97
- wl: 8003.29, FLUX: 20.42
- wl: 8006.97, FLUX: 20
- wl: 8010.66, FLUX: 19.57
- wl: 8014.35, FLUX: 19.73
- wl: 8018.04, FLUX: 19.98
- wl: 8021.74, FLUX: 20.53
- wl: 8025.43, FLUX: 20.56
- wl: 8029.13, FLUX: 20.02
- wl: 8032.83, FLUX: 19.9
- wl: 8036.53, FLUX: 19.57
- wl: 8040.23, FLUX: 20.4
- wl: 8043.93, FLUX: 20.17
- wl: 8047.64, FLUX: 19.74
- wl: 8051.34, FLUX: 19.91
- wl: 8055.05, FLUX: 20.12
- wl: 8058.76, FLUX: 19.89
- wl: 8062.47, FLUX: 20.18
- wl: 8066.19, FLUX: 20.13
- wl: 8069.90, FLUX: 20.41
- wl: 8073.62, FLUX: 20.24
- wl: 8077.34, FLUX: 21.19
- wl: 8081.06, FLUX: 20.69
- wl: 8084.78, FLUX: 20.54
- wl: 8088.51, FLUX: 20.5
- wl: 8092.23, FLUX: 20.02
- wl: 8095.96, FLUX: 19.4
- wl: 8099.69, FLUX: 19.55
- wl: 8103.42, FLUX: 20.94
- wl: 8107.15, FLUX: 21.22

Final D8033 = 1.0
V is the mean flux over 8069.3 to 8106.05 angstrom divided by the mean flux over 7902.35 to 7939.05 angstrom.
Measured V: 1.0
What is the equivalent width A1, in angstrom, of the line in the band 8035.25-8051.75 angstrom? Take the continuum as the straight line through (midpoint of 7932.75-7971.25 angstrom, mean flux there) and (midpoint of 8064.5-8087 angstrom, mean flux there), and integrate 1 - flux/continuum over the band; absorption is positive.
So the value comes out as 0.45 angstrom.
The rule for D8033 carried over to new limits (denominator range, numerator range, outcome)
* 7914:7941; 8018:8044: 0.97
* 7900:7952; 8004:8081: 0.96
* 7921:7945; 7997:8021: 0.97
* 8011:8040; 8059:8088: 1.02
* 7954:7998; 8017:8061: 0.97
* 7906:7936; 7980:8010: 0.98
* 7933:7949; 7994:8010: 1.00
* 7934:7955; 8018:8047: 0.99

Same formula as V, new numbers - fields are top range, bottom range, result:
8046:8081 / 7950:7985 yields 0.98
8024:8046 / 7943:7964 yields 0.99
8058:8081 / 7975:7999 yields 0.98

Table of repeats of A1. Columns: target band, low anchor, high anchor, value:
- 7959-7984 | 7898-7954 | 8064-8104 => -0.1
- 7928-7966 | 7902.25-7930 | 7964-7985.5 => 1.2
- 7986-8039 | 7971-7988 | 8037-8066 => 0.5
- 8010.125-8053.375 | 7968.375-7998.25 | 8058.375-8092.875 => 1.1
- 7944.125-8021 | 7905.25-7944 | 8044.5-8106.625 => 0.6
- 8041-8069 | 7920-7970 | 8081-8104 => 0.3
